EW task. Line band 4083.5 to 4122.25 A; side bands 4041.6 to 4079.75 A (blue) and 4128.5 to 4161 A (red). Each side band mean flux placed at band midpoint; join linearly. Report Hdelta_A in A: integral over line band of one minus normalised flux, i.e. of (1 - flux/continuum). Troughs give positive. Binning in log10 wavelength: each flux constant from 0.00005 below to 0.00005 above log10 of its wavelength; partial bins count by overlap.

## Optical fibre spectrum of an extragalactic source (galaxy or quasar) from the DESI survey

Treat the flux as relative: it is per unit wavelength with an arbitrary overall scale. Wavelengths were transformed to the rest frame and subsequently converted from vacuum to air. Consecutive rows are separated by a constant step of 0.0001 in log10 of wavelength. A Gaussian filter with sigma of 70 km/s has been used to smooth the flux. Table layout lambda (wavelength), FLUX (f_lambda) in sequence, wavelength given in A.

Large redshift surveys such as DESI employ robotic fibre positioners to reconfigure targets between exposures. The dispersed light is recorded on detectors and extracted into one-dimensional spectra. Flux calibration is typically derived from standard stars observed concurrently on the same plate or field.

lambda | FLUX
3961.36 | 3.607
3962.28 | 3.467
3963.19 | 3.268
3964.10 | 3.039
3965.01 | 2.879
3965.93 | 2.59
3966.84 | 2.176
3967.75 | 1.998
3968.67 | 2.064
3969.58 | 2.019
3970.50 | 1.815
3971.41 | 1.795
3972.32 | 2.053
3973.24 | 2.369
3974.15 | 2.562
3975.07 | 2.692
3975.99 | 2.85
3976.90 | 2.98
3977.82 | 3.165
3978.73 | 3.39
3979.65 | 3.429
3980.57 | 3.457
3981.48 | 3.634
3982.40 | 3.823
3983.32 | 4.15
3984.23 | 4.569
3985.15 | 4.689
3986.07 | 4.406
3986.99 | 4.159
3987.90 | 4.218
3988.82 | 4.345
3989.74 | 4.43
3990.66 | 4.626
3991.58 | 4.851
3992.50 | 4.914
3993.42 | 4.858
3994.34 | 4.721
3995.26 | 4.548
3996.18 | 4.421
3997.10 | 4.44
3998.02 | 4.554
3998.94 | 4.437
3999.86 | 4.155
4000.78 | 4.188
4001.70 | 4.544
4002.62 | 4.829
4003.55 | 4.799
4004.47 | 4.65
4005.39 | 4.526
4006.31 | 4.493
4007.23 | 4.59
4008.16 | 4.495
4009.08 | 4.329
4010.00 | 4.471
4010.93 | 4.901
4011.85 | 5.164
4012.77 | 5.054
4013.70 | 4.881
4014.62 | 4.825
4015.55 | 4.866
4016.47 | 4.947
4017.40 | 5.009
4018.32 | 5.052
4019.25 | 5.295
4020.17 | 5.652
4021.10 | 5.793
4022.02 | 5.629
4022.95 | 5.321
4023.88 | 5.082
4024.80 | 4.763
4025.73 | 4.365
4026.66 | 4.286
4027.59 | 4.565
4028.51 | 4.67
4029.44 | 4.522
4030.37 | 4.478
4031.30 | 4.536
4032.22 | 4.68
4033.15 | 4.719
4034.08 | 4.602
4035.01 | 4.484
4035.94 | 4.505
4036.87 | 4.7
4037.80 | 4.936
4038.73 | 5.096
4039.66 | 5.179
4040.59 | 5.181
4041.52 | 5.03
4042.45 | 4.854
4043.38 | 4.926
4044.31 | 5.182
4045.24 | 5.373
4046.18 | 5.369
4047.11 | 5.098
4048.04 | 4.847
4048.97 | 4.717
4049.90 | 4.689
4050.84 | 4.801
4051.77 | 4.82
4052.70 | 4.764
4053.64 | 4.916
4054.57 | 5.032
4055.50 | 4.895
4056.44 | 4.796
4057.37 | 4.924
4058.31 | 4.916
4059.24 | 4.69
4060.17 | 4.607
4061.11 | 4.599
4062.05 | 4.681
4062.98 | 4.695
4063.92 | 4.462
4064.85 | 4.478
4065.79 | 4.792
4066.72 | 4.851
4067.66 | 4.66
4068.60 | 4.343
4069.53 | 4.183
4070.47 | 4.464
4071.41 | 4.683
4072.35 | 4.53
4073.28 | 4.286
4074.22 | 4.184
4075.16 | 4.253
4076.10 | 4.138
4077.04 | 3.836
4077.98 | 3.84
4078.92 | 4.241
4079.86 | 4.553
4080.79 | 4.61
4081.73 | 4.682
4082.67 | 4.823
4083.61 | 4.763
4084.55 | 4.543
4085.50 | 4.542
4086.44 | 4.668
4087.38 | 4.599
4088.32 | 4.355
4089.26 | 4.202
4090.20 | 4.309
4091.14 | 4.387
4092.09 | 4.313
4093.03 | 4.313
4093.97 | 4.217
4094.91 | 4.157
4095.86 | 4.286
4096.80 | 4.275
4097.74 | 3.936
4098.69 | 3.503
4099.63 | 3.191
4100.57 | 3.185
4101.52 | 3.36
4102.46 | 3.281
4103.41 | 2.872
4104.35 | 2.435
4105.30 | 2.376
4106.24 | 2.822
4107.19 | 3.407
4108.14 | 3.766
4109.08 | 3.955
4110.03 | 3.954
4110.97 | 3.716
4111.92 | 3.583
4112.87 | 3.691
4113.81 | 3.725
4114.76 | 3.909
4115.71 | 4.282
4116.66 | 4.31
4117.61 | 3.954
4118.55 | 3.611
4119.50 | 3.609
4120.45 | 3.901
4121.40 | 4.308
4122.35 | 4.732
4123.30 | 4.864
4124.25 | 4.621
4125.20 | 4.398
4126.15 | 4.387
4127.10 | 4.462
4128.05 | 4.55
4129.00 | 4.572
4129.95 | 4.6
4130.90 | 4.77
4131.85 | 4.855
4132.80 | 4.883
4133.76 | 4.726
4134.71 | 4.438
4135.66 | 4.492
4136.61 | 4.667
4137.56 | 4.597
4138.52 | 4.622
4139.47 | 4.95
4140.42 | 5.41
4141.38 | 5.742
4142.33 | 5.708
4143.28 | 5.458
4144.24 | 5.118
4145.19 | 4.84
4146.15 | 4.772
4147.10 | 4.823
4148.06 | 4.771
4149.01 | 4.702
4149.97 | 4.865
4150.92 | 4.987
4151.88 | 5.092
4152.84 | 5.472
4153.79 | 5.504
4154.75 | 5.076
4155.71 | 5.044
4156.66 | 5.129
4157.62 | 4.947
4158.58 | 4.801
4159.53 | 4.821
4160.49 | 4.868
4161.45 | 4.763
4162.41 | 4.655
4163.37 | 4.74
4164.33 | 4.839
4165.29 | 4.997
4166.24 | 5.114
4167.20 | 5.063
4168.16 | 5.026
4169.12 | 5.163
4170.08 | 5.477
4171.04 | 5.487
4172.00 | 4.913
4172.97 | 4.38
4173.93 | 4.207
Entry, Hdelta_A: 7.5 A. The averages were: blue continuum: 4.66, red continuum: 4.94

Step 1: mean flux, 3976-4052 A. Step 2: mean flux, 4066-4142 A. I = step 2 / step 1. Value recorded 0.91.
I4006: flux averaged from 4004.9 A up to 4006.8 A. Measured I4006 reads 4.53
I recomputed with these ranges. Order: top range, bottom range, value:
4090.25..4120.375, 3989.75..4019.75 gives 0.79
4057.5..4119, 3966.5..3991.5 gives 1.26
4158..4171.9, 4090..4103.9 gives 1.30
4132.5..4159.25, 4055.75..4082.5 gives 1.11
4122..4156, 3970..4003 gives 1.26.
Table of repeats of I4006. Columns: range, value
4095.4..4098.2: 4.18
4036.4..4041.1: 5.02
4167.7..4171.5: 5.29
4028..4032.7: 4.59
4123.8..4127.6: 4.47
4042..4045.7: 5.09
